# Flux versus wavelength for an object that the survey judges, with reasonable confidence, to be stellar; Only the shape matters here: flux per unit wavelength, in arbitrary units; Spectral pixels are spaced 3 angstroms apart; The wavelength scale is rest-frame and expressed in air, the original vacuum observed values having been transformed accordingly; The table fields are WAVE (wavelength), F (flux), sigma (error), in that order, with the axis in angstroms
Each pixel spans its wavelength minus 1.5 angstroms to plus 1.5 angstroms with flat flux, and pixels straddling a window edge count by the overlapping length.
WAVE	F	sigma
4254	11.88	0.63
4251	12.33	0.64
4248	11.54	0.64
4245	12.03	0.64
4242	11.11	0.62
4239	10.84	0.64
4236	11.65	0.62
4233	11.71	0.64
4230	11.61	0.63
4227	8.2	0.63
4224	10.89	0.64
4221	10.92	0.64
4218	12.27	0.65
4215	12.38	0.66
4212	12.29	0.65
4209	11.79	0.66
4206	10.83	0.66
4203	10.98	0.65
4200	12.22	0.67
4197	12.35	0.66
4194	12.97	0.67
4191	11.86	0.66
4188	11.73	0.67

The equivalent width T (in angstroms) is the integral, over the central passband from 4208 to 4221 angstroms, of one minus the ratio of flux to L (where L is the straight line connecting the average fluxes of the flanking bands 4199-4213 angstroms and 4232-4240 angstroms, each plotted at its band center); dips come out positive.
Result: -0.59 angstroms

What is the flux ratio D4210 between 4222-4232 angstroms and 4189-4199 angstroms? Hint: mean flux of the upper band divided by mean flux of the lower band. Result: 0.84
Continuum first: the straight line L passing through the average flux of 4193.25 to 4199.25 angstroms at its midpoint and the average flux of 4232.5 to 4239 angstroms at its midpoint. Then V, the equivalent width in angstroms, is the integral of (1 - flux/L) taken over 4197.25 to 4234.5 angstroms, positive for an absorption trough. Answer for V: 2.03 angstroms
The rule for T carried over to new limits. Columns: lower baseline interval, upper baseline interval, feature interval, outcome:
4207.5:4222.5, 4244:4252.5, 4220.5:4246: 2.1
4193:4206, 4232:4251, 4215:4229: 1.1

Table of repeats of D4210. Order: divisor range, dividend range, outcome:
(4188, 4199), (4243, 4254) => 0.97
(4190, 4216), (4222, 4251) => 0.93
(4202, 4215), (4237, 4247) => 0.98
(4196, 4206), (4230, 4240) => 0.98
